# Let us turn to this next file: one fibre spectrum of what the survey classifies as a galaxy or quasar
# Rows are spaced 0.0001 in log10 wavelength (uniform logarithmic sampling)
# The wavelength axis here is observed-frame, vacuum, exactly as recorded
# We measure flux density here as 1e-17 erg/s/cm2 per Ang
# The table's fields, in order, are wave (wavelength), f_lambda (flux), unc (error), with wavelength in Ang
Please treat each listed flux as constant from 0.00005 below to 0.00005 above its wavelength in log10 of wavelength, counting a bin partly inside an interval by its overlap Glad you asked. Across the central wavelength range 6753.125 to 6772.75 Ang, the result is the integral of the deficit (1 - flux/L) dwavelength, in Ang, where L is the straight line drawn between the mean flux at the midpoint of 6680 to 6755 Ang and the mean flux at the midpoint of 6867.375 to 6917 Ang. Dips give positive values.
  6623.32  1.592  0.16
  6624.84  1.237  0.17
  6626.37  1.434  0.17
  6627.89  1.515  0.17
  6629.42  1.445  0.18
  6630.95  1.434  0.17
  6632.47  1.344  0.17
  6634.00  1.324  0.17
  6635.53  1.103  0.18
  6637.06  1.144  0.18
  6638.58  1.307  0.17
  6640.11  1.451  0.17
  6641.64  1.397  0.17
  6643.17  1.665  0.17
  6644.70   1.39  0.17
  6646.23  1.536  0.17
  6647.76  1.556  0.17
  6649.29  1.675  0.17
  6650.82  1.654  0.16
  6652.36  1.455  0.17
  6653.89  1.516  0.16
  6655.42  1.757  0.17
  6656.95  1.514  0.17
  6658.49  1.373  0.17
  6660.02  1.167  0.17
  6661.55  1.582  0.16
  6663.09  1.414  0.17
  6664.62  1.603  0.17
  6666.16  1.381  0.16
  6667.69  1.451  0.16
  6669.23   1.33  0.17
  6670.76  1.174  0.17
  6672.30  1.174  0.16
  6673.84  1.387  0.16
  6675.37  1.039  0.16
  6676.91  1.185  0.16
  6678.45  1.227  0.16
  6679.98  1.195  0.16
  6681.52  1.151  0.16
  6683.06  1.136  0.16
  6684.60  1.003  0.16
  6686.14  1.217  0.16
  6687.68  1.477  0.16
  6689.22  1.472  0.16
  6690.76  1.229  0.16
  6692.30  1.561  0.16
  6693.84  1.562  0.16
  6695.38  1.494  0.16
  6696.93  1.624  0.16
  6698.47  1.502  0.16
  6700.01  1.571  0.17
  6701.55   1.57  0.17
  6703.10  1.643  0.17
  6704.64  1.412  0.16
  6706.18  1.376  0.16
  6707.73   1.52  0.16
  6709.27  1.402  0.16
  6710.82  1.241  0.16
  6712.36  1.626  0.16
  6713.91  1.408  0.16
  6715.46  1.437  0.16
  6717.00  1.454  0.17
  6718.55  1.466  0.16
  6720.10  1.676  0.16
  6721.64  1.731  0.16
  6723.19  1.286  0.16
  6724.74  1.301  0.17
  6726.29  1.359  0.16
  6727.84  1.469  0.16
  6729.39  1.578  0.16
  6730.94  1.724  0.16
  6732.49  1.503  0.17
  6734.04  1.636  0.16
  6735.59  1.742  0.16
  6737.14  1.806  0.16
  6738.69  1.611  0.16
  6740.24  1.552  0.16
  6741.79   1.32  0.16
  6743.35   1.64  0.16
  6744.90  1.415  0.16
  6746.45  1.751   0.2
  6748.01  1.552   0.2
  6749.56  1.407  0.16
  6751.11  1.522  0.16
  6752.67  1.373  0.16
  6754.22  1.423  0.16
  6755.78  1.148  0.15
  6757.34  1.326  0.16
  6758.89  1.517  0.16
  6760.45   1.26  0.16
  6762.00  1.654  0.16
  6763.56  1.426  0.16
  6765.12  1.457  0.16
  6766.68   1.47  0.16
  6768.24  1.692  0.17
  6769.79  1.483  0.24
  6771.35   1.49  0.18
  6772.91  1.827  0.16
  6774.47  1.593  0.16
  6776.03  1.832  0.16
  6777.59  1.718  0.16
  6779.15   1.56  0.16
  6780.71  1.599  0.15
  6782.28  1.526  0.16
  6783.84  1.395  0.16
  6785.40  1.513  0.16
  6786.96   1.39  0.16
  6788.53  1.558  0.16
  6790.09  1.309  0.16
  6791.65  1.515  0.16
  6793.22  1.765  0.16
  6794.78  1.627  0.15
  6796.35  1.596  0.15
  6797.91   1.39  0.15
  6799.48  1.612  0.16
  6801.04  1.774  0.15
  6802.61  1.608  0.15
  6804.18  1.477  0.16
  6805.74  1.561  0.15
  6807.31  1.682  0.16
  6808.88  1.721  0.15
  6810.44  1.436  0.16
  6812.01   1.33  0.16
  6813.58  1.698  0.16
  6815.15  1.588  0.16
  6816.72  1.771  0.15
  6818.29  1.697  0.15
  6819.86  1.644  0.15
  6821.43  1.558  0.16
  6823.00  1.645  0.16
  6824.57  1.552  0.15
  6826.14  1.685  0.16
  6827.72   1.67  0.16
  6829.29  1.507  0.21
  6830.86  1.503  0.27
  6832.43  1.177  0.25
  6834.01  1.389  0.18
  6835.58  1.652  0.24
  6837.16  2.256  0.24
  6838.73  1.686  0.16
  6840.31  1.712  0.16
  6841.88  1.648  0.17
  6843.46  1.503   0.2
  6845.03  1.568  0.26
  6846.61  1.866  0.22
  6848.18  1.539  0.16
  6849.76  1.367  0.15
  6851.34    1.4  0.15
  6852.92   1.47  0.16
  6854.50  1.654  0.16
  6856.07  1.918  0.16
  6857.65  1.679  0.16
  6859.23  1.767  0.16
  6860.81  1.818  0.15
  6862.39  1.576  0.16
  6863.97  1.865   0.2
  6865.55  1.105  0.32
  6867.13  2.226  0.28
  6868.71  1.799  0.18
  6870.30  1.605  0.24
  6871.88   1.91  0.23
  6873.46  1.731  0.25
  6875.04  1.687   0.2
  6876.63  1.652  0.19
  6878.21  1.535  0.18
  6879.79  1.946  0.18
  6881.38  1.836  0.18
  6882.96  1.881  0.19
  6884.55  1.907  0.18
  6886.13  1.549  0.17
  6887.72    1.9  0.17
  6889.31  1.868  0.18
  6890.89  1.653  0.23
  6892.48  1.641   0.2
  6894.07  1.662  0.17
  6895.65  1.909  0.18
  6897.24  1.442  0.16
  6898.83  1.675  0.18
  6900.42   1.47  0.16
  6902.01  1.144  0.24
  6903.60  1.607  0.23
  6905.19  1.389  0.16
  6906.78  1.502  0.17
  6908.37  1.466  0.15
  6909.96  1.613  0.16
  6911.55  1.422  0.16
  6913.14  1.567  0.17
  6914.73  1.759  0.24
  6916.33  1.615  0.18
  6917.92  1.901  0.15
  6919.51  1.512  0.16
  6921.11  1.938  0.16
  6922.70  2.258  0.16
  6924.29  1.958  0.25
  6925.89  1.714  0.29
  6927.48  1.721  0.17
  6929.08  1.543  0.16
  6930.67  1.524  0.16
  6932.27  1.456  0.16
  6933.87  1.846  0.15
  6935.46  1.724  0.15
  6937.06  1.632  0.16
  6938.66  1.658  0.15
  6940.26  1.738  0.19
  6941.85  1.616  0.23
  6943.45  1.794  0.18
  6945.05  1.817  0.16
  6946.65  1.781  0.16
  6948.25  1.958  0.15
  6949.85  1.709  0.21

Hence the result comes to 0.9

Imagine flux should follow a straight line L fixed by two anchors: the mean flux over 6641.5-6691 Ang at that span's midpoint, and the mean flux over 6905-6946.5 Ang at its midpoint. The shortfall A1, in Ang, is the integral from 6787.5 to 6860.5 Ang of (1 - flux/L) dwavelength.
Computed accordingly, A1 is -1.8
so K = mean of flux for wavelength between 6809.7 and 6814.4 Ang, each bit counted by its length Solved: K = 1.49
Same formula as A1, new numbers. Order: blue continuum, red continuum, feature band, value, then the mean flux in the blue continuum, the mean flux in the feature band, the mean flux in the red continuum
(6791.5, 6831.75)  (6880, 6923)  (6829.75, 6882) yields -1.1 Ang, 1.6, 1.67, 1.67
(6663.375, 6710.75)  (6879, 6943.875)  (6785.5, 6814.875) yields -0.6 Ang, 1.37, 1.56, 1.68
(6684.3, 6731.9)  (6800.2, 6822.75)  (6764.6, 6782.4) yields -0.6 Ang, 1.47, 1.61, 1.61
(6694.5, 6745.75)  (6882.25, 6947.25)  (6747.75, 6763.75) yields 1.4 Ang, 1.52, 1.41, 1.68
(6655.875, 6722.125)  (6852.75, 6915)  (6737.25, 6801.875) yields -0.8 Ang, 1.4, 1.53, 1.67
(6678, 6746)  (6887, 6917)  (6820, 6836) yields 0.1 Ang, 1.46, 1.54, 1.59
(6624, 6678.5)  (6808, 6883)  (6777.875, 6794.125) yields 0.6 Ang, 1.4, 1.52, 1.65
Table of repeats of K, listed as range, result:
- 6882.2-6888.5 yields 1.81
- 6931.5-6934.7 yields 1.66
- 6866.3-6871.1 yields 1.87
